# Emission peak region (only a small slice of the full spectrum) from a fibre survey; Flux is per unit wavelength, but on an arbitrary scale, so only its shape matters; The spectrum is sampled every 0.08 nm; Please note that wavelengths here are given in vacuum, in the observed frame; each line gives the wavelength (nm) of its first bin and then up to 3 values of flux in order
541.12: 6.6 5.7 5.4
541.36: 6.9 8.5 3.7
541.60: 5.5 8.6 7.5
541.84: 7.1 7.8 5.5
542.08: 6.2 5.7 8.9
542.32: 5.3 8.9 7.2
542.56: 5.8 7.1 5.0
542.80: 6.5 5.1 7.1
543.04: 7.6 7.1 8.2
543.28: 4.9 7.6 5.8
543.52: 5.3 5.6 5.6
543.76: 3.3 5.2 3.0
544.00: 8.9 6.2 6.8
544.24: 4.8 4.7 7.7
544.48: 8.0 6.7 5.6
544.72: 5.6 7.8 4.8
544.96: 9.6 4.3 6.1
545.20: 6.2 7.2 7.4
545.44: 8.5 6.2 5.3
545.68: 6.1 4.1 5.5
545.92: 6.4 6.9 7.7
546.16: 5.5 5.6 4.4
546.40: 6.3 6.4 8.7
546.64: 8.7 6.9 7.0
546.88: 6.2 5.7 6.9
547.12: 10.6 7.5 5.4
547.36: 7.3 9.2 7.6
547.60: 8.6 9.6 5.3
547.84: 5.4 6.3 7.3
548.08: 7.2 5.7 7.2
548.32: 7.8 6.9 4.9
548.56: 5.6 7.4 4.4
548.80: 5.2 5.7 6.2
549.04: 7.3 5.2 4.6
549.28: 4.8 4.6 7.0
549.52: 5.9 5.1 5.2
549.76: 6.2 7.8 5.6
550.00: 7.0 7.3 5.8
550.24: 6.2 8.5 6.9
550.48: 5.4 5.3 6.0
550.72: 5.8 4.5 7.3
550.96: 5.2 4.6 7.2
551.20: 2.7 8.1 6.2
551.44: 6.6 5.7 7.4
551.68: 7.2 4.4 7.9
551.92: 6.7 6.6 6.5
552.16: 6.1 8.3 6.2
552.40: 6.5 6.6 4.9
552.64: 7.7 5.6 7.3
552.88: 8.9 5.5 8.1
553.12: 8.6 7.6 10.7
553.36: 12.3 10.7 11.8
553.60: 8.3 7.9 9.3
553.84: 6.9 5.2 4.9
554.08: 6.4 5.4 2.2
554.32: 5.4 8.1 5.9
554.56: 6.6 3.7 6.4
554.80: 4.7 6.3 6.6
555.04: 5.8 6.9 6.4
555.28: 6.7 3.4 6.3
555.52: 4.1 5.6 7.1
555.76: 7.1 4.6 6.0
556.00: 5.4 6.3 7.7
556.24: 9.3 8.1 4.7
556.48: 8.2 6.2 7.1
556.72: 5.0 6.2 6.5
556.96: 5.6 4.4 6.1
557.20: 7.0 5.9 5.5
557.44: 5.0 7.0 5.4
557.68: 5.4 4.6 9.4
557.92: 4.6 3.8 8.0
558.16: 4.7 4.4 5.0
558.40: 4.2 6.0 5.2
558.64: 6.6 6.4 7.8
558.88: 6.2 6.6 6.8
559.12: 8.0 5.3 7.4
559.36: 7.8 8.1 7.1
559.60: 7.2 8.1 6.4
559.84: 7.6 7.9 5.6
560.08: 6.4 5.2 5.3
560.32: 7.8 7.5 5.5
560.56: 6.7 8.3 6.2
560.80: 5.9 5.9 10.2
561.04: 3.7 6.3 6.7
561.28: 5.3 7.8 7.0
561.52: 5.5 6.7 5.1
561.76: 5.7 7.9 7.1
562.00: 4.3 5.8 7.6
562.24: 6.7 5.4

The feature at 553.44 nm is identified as [O III] 5007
